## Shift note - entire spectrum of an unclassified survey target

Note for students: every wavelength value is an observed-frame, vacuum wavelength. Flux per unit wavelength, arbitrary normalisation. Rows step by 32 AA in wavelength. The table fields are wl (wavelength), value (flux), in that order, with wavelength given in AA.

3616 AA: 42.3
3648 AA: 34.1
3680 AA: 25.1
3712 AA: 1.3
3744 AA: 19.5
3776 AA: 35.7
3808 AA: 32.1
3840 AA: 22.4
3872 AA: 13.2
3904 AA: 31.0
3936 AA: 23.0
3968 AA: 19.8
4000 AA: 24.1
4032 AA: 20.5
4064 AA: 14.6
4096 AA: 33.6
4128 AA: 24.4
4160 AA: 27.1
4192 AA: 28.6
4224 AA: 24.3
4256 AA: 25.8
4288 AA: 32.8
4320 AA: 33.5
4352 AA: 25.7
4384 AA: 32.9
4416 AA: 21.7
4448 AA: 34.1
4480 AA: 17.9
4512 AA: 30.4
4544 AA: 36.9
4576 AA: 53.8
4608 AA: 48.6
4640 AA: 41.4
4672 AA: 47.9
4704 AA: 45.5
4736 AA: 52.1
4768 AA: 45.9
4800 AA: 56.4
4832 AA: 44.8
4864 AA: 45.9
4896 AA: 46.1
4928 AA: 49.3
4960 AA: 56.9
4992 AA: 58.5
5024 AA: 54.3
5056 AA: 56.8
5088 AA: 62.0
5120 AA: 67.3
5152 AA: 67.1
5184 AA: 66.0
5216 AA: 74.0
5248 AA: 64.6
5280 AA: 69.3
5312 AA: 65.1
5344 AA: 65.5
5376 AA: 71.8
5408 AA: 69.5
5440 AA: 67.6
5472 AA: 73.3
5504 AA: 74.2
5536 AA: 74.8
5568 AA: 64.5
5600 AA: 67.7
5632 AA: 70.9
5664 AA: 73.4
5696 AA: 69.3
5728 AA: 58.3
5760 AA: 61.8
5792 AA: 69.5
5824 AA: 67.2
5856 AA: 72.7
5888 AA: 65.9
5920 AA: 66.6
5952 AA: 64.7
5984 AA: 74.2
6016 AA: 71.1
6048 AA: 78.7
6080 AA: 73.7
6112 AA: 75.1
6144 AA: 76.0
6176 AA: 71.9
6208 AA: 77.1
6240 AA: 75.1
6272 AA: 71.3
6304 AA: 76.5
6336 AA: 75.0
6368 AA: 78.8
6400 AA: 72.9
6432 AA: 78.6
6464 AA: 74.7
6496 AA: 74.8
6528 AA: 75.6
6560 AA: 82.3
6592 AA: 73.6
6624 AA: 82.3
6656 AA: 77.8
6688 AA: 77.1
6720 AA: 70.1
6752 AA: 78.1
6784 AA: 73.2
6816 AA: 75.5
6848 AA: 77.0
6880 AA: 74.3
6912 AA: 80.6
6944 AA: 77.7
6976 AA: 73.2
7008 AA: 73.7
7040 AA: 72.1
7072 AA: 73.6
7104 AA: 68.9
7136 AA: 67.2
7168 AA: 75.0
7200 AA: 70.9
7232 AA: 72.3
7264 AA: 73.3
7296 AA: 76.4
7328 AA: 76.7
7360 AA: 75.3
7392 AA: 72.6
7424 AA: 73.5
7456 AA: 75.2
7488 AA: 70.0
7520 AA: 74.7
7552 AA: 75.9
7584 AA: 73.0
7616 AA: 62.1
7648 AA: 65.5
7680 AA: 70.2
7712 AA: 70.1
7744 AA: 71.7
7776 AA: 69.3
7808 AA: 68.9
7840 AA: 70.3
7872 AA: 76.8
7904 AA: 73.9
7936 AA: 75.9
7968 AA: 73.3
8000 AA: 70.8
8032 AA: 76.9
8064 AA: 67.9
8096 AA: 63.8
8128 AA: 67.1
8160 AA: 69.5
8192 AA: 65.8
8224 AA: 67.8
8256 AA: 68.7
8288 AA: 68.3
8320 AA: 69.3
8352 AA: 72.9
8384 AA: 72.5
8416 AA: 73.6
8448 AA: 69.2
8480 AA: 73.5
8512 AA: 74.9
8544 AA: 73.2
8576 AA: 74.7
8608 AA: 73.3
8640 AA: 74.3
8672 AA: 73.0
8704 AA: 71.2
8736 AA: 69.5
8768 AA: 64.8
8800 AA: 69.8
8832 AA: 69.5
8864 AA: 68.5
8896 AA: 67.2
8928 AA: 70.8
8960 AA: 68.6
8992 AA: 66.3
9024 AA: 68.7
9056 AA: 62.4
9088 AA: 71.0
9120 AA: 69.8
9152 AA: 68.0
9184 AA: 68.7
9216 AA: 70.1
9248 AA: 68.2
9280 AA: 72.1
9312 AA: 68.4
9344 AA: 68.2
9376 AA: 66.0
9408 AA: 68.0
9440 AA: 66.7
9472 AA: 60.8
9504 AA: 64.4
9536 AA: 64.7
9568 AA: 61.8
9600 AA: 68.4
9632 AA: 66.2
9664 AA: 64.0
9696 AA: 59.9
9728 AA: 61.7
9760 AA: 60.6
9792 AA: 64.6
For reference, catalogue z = 0.140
